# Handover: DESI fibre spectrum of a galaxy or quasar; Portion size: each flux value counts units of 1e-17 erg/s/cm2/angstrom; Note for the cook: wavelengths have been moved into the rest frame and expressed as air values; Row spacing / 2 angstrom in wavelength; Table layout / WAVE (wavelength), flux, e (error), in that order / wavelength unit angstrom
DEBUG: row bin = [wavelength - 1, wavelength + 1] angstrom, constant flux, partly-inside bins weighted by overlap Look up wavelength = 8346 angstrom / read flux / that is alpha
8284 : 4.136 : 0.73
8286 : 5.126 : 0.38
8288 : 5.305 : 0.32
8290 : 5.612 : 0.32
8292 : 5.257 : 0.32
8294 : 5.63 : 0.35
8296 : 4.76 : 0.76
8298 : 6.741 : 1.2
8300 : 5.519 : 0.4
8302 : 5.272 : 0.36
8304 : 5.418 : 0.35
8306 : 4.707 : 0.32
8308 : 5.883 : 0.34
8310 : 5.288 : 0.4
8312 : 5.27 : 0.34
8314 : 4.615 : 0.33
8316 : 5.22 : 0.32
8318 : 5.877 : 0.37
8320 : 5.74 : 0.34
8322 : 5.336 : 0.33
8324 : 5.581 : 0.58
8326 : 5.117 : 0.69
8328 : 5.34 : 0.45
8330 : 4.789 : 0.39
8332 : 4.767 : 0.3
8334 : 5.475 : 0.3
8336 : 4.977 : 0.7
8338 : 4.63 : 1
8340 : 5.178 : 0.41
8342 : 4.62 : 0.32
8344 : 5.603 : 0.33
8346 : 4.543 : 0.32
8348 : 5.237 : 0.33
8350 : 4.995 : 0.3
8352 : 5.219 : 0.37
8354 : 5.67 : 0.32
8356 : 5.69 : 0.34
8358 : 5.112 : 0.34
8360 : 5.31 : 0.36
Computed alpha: 4.543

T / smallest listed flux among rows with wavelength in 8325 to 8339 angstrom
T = 4.63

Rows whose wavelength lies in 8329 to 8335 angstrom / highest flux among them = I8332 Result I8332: 5.475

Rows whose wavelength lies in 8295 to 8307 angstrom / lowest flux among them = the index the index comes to 4.707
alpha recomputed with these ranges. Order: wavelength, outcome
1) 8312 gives 5.27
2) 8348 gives 5.237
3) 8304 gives 5.418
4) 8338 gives 4.63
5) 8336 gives 4.977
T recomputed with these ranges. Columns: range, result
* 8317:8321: 5.74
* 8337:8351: 4.543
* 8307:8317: 4.615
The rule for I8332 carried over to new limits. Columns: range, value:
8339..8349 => 5.603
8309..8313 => 5.288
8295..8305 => 6.741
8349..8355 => 5.67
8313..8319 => 5.877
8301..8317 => 5.883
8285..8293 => 5.612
